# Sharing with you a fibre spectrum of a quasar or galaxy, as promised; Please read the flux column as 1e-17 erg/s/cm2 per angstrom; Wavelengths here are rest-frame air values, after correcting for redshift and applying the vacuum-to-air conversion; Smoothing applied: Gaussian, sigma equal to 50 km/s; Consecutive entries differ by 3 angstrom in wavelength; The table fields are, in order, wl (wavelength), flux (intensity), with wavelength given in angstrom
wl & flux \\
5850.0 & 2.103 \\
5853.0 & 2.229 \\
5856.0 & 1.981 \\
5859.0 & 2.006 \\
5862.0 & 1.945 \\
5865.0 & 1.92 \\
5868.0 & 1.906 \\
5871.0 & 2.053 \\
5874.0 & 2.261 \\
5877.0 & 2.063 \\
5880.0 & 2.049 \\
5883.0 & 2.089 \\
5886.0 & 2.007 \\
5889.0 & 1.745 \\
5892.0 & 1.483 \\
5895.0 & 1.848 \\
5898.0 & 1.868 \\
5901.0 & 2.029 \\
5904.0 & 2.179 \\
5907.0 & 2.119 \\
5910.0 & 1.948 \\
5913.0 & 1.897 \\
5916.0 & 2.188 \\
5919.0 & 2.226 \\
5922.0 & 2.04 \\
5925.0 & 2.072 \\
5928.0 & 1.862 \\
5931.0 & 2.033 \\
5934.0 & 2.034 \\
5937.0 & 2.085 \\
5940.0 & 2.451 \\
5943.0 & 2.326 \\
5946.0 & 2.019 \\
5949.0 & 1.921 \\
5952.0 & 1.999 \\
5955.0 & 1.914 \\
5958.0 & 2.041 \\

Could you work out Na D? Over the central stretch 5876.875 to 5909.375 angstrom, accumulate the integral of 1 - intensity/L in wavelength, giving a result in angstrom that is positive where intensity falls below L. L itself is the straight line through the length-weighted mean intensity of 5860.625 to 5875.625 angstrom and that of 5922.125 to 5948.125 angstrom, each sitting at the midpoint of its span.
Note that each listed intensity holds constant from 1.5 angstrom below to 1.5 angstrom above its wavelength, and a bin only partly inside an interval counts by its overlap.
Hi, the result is 1.6 angstrom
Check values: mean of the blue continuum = 2.02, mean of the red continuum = 2.1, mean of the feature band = 1.95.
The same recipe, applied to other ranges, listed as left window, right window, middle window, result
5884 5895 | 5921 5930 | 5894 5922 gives -2.2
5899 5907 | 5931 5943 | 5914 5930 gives 0.6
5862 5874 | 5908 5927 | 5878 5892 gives 0.6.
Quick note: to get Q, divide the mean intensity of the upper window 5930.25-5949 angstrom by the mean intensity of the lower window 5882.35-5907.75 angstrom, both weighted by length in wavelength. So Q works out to 1.12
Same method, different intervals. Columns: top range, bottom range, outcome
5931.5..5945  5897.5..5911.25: 1.08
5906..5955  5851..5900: 1.05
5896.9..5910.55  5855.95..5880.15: 1.01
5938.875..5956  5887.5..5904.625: 1.14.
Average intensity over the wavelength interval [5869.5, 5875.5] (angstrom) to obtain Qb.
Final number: 2.16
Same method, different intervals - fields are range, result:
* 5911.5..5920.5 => 2.1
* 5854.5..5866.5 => 1.96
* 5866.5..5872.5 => 1.98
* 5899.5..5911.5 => 2.07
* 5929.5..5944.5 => 2.19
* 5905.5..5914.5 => 1.99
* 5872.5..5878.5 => 2.16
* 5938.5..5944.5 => 2.39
